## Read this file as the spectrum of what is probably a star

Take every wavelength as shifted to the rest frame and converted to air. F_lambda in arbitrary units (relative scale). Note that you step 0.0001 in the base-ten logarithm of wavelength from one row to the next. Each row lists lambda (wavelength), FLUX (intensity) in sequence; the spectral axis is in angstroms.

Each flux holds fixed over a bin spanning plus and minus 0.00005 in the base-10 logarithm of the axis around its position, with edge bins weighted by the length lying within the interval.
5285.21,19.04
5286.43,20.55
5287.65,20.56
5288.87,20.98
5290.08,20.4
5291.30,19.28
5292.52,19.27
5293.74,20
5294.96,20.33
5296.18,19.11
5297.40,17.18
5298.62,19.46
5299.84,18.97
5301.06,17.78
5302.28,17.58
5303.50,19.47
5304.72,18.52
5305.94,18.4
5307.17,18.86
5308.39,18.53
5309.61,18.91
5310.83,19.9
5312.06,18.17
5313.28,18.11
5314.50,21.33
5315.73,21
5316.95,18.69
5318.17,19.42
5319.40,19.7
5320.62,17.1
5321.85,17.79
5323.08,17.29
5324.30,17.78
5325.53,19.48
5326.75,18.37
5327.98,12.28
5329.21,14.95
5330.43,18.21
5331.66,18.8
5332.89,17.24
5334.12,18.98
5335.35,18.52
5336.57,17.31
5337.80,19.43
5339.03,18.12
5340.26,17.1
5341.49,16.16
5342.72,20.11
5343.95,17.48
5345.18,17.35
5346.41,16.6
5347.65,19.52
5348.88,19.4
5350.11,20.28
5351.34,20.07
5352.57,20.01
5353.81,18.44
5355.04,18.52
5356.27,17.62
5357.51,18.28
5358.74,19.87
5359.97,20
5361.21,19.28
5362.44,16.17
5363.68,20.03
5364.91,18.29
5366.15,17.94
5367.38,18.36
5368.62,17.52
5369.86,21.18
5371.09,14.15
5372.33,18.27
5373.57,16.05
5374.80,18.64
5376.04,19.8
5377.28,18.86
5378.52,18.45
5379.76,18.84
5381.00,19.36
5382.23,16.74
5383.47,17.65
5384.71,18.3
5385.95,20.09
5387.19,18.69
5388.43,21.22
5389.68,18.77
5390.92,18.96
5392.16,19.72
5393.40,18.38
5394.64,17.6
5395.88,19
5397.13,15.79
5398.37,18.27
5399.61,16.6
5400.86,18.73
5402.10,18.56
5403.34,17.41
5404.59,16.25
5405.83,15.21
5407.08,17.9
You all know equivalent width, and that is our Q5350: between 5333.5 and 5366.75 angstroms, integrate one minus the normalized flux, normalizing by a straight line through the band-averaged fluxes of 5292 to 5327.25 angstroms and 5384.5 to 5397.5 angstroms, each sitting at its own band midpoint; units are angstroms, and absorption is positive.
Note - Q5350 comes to 0.5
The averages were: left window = 18.8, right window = 18.8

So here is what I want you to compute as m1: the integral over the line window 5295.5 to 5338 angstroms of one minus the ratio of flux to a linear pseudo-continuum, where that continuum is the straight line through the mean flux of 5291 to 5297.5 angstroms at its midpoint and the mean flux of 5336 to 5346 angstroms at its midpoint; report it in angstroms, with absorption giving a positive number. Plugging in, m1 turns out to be 0.6 angstroms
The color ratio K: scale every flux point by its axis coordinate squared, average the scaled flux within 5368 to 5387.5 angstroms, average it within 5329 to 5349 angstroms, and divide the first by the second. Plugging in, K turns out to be 1.0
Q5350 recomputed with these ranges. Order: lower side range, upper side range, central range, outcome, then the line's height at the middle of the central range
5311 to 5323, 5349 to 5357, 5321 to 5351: 1.9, 19.1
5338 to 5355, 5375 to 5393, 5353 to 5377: 0.5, 18.7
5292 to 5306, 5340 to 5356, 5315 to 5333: 0.8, 18.7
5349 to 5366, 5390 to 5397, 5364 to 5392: 0.3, 18.7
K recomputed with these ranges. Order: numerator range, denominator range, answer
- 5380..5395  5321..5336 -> 1.10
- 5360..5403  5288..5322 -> 0.99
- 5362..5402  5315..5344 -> 1.04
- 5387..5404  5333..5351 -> 1.02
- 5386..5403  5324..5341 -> 1.08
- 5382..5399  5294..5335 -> 1.04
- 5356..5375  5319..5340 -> 1.04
